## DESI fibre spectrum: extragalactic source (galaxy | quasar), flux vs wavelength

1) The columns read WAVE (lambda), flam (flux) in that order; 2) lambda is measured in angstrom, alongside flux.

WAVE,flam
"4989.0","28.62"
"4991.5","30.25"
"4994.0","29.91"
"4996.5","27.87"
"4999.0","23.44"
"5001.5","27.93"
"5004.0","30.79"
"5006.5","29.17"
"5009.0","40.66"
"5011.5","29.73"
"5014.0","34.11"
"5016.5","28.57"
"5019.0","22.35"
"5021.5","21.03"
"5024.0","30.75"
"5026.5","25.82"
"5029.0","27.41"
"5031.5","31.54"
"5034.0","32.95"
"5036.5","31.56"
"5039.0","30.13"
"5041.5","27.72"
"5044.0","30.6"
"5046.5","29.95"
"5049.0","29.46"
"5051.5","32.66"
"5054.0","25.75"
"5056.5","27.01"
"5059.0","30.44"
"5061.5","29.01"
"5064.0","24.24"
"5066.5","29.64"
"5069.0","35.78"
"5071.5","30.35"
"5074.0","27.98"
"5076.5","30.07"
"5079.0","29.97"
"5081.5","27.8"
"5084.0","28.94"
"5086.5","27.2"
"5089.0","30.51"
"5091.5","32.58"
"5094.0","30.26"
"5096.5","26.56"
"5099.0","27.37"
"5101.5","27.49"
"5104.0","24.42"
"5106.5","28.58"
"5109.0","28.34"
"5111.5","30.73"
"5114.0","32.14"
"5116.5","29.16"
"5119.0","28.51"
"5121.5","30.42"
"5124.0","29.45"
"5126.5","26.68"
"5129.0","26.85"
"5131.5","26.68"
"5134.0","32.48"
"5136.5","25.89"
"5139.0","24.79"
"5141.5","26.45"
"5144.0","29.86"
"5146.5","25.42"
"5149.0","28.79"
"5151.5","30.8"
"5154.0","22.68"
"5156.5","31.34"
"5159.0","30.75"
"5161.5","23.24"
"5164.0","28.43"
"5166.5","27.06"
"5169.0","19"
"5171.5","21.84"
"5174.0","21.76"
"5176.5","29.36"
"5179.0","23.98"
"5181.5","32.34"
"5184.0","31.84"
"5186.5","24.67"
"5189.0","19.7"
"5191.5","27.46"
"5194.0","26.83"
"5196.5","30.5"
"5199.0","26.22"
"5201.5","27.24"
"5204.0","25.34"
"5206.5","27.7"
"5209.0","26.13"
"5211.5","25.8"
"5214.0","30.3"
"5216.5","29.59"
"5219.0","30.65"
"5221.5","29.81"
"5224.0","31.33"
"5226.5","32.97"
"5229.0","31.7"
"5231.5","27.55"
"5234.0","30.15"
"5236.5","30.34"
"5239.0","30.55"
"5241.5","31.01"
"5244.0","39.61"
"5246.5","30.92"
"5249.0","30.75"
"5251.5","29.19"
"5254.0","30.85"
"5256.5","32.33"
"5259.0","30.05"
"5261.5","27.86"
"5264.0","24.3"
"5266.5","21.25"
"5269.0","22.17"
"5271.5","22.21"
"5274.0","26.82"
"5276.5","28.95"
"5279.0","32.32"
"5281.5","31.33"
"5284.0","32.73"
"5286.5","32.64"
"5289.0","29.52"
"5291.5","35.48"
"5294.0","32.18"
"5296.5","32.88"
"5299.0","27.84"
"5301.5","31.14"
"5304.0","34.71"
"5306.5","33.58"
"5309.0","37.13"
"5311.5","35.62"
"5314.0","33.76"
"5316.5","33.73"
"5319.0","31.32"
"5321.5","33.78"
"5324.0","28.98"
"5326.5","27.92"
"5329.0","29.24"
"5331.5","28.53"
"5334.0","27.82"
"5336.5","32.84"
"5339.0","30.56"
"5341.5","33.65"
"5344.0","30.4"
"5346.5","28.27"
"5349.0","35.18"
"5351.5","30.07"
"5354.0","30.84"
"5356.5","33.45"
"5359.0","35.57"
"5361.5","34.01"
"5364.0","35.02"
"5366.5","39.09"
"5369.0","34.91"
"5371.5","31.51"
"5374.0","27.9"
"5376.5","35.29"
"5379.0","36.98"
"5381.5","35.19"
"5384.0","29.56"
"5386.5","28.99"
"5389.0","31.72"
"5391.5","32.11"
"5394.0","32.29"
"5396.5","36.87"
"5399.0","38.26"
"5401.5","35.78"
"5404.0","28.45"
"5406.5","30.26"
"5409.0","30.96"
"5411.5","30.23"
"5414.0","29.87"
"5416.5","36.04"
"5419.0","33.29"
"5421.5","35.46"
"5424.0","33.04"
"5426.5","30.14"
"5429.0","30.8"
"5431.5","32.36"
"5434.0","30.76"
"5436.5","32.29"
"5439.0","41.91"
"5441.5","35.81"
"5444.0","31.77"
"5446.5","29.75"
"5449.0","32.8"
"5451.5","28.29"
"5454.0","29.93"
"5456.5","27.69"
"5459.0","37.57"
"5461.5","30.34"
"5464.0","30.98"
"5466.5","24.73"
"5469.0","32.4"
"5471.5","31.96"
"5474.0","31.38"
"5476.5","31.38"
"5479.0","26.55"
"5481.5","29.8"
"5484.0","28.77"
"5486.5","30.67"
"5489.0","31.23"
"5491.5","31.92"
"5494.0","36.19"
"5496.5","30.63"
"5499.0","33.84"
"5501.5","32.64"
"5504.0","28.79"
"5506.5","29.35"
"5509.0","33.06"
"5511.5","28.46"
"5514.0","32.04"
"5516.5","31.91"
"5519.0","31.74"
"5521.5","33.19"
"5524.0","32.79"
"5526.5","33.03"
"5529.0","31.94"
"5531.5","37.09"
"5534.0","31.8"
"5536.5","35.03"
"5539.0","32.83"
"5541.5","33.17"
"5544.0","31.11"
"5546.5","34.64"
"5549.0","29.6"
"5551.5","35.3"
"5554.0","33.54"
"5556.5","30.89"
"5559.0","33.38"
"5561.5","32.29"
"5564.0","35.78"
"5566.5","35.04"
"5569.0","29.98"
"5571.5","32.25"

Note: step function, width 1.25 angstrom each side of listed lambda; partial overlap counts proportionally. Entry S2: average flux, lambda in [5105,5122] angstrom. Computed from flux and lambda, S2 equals 29.6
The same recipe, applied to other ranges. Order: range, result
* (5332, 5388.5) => 32.5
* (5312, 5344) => 31.1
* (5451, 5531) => 31.2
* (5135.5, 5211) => 26.6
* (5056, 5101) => 29.2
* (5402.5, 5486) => 31.5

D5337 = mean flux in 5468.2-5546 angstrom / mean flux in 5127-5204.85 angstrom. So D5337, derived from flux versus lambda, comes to 1.19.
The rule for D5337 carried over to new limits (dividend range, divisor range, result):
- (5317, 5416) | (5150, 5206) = 1.21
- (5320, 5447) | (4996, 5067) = 1.12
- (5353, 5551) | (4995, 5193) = 1.14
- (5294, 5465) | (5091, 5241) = 1.16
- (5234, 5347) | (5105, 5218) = 1.12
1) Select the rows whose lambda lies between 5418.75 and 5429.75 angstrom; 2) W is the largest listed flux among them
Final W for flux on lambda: 35.46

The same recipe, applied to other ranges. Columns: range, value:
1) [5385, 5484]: 41.91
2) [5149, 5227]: 32.97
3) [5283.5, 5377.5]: 39.09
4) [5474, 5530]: 36.19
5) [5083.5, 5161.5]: 32.58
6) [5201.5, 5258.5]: 39.61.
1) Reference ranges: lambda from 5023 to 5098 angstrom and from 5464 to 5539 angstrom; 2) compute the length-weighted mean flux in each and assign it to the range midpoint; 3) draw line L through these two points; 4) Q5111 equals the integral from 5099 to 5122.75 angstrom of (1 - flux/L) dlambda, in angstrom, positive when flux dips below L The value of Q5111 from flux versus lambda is 0.7 angstrom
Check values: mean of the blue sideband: 29.5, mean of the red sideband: 31.5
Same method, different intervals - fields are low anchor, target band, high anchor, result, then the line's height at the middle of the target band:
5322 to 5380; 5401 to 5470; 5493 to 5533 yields 0.66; 32.2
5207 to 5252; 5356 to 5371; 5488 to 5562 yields -1.86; 31.4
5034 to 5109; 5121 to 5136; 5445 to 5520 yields 0.44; 29.4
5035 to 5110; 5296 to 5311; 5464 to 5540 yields -1.28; 30.4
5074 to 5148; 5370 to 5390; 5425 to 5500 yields -0.91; 30.8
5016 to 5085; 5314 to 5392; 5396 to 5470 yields -1.36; 31.6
